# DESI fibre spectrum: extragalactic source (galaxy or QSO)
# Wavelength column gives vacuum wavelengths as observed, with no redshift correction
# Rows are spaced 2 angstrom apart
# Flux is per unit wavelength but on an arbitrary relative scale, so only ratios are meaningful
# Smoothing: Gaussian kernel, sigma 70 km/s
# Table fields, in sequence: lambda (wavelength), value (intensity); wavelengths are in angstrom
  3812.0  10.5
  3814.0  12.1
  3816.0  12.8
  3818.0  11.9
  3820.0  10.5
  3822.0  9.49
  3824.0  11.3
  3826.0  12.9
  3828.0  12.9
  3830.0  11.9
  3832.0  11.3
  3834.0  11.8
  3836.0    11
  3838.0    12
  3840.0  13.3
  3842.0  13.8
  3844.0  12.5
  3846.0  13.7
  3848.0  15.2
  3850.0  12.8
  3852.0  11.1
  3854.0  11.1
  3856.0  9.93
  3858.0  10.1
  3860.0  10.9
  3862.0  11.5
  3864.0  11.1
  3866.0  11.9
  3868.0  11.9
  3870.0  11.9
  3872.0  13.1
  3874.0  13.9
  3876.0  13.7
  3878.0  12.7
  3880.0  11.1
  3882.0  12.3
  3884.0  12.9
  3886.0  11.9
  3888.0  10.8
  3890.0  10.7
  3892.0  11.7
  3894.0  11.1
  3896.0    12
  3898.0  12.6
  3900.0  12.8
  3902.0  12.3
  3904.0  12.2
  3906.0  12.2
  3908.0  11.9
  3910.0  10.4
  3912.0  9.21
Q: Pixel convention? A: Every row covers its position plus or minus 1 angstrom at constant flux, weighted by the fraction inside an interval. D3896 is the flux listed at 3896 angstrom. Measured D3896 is 12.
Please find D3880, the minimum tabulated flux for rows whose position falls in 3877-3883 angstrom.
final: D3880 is 11.1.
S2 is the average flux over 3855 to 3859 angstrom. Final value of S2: 10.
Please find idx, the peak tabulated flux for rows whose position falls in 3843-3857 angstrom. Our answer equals 15.2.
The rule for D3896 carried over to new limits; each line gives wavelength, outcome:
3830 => 11.9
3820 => 10.5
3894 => 11.1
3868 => 11.9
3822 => 9.49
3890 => 10.7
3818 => 11.9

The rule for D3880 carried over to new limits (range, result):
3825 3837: 11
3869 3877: 11.9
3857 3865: 10.1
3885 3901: 10.7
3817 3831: 9.49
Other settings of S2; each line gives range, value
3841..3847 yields 13.3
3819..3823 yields 10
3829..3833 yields 11.6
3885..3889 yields 11.4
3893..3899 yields 11.9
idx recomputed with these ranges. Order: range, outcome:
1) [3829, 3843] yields 13.8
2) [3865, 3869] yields 11.9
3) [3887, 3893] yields 11.7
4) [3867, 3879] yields 13.9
